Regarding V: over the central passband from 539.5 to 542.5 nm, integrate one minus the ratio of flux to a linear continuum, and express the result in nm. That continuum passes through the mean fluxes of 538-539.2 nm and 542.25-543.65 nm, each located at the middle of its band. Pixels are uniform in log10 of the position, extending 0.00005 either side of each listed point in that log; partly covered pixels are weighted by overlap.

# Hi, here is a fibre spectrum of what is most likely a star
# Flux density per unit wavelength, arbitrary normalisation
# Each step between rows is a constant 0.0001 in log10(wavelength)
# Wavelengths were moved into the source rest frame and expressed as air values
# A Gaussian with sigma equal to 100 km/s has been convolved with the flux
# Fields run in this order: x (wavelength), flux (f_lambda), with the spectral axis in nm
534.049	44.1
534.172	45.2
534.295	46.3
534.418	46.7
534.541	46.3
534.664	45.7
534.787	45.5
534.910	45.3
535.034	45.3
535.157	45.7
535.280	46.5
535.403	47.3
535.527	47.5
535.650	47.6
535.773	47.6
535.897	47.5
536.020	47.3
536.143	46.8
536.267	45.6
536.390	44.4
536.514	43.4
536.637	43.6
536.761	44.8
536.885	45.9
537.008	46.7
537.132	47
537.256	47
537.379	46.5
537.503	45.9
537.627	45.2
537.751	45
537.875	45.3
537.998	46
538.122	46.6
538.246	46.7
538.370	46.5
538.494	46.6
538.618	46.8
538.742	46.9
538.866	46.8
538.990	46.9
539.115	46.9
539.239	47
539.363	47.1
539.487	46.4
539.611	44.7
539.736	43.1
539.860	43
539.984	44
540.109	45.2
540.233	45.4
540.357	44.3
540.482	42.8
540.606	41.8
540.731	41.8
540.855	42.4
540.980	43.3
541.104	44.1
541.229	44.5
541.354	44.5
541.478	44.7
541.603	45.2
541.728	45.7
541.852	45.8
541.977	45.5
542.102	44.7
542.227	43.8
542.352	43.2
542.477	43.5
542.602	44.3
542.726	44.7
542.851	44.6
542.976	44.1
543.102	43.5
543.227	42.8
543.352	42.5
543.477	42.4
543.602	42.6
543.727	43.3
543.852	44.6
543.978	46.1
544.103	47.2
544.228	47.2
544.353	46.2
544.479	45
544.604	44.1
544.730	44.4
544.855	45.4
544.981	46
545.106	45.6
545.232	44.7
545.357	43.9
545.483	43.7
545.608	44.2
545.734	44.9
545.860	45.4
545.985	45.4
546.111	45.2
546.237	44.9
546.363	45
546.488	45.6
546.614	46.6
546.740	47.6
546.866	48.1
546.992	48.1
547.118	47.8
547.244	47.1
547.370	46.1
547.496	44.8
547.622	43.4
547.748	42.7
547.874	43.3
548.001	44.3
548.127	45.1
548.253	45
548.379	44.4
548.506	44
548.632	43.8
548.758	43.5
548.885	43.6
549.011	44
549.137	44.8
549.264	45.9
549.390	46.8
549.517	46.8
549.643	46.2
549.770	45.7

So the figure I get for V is 0.05 nm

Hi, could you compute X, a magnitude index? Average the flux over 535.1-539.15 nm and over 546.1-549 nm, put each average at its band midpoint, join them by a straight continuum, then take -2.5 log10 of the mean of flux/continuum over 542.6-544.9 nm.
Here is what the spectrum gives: 0.03 mag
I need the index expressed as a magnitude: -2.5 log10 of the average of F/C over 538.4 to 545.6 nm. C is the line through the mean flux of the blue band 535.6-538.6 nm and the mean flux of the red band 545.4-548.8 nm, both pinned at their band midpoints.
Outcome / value 0.02 mag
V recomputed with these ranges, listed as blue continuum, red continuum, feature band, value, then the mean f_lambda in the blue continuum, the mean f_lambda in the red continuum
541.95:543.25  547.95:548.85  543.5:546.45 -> -0.06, 44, 44.3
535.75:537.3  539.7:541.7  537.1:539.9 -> -0.07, 45.9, 43.8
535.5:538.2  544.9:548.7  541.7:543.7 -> 0.07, 46.1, 45.2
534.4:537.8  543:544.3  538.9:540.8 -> 0.02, 46.1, 44.2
